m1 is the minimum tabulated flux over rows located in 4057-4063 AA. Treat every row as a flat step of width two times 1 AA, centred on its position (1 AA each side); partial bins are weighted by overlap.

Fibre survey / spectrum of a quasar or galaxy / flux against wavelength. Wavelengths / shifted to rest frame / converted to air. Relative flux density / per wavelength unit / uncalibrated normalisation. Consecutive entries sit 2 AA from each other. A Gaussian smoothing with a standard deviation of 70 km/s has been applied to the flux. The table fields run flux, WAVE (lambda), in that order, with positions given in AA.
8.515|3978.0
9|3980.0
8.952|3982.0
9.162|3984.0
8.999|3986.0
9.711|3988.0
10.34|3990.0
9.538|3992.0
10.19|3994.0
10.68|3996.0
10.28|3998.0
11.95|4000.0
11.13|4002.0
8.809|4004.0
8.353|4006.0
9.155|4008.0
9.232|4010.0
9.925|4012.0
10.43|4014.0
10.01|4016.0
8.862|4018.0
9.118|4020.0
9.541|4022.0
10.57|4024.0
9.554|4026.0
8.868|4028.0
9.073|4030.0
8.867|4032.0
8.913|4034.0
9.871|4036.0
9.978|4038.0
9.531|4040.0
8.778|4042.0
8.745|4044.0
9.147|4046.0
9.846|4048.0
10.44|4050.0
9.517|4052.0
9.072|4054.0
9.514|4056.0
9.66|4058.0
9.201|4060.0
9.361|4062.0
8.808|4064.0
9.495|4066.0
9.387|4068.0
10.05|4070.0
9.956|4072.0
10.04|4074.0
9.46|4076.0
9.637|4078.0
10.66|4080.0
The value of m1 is 9.201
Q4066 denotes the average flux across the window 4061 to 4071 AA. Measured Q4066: 9.42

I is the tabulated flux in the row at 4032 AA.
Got 8.867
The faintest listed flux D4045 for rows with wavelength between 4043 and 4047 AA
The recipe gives 8.745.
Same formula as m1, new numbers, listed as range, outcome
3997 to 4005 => 8.809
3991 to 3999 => 9.538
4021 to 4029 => 8.868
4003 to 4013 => 8.353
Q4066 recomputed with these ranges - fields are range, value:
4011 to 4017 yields 10.1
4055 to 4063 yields 9.43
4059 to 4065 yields 9.12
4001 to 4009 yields 9.36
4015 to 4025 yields 9.62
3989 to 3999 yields 10.2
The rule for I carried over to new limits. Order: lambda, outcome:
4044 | 8.745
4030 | 9.073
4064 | 8.808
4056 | 9.514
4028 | 8.868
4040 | 9.531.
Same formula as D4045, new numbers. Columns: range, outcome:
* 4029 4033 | 8.867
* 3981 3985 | 8.952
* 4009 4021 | 8.862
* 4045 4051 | 9.147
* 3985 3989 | 8.999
